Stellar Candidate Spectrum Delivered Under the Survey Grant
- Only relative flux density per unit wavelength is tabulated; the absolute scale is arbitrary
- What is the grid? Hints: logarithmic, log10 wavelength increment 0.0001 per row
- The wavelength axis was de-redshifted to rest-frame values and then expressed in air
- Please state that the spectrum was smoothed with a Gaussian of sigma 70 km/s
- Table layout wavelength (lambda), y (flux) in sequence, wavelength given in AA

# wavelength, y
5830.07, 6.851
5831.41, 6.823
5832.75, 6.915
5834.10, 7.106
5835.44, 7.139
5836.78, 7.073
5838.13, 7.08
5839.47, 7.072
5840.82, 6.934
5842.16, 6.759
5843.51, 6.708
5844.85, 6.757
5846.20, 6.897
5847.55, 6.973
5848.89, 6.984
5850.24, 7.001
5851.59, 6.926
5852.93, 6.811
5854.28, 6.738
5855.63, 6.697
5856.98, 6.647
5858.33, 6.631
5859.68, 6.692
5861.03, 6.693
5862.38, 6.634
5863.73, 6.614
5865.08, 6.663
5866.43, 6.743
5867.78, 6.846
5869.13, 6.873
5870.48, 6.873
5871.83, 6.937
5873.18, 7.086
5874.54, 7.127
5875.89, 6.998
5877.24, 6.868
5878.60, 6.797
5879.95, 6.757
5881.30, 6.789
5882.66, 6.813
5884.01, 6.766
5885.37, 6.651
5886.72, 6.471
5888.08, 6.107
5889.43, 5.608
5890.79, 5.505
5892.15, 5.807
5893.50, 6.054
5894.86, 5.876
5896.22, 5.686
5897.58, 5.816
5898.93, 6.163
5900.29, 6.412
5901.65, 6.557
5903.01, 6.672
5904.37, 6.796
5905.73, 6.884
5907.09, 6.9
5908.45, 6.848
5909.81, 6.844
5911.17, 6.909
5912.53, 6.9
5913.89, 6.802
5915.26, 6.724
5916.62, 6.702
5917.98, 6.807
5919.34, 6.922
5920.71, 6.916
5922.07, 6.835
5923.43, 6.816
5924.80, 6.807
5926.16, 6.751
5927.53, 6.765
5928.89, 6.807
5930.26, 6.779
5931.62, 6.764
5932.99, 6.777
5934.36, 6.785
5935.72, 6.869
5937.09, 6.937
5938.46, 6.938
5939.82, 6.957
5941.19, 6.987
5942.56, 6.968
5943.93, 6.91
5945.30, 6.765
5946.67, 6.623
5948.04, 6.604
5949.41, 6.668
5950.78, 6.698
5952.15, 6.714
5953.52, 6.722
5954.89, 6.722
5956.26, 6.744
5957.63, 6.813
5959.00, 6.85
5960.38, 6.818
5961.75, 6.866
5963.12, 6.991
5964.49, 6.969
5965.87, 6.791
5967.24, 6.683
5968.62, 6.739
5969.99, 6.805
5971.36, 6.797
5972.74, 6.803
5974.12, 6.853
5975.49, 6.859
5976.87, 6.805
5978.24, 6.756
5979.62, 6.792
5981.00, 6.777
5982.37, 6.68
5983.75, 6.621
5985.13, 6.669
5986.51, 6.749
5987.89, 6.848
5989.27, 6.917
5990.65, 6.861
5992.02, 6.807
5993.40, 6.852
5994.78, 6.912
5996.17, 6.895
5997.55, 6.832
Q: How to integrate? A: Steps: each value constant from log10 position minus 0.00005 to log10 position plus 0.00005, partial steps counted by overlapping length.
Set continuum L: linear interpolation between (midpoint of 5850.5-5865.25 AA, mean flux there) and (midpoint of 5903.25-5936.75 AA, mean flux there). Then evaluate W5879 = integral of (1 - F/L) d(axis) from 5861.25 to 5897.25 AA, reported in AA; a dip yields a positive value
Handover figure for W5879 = 1.16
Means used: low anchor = 6.71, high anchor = 6.82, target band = 6.53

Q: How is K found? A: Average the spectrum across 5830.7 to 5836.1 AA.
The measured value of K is 7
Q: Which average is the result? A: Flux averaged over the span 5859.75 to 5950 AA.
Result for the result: 6.67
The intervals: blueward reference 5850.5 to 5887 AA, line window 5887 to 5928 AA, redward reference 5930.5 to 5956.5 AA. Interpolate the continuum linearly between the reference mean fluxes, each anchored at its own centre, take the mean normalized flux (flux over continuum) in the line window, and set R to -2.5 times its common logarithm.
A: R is 0.05 mag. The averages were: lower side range 6.79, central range 6.5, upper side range 6.8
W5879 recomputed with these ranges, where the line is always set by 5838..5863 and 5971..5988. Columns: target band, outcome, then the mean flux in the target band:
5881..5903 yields 1.95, 6.2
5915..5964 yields -0.22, 6.81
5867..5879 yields -0.23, 6.94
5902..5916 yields -0.06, 6.82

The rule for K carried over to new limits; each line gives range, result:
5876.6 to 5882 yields 6.8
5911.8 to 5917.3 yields 6.78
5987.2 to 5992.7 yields 6.87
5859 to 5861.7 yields 6.69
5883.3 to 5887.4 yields 6.64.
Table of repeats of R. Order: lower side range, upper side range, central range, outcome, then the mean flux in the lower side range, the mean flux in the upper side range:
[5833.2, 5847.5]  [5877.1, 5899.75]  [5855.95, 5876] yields -0.04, 6.95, 6.25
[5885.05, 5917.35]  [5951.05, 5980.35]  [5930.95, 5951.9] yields -0.03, 6.4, 6.8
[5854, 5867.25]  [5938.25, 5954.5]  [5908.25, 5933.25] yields -0.01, 6.67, 6.79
